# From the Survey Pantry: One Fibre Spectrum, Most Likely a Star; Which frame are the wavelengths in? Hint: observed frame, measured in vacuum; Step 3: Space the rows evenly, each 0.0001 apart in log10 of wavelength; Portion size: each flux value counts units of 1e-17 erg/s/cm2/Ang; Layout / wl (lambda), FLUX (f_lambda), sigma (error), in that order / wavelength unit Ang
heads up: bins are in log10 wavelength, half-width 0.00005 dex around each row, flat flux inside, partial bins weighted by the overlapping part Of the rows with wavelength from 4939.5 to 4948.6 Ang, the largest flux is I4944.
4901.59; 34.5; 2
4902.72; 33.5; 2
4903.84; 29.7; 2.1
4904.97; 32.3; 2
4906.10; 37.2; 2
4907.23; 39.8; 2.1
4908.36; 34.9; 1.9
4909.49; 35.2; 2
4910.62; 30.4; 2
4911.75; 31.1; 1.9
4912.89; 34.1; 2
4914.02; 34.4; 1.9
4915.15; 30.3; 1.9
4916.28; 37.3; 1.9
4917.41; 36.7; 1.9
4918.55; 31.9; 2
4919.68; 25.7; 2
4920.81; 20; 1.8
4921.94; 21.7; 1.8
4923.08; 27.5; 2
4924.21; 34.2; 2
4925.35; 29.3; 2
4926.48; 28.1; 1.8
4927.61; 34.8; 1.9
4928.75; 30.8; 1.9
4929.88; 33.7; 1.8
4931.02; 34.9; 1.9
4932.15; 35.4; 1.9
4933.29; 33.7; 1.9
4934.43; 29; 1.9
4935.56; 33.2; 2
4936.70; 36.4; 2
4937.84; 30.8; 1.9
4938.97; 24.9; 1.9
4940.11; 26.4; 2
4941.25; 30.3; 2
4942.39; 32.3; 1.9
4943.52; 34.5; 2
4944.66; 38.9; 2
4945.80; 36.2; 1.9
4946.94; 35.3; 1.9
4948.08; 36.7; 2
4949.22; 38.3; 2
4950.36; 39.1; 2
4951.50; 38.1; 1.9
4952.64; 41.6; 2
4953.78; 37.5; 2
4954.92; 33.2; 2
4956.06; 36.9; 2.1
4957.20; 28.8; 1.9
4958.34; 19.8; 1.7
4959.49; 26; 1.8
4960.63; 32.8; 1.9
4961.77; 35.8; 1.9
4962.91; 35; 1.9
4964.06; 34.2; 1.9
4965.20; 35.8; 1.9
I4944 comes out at 38.9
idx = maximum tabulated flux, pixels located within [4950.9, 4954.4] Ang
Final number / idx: 41.6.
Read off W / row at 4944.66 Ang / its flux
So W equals 38.9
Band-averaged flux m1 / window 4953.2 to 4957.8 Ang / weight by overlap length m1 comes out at 34.1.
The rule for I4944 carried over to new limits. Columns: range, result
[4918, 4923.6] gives 31.9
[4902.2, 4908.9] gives 39.8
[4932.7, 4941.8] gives 36.4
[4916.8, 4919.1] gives 36.7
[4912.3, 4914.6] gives 34.4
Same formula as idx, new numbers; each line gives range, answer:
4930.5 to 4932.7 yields 35.4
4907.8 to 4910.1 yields 35.2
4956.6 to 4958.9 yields 28.8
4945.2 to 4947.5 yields 36.2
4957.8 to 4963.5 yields 35.8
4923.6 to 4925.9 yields 34.2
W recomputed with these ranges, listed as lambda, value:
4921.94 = 21.7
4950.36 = 39.1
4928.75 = 30.8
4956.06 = 36.9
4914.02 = 34.4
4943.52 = 34.5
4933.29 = 33.7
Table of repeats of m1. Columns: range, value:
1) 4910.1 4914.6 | 32.5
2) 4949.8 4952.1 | 38.6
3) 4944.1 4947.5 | 36.8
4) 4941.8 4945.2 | 35.2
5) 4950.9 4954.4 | 39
